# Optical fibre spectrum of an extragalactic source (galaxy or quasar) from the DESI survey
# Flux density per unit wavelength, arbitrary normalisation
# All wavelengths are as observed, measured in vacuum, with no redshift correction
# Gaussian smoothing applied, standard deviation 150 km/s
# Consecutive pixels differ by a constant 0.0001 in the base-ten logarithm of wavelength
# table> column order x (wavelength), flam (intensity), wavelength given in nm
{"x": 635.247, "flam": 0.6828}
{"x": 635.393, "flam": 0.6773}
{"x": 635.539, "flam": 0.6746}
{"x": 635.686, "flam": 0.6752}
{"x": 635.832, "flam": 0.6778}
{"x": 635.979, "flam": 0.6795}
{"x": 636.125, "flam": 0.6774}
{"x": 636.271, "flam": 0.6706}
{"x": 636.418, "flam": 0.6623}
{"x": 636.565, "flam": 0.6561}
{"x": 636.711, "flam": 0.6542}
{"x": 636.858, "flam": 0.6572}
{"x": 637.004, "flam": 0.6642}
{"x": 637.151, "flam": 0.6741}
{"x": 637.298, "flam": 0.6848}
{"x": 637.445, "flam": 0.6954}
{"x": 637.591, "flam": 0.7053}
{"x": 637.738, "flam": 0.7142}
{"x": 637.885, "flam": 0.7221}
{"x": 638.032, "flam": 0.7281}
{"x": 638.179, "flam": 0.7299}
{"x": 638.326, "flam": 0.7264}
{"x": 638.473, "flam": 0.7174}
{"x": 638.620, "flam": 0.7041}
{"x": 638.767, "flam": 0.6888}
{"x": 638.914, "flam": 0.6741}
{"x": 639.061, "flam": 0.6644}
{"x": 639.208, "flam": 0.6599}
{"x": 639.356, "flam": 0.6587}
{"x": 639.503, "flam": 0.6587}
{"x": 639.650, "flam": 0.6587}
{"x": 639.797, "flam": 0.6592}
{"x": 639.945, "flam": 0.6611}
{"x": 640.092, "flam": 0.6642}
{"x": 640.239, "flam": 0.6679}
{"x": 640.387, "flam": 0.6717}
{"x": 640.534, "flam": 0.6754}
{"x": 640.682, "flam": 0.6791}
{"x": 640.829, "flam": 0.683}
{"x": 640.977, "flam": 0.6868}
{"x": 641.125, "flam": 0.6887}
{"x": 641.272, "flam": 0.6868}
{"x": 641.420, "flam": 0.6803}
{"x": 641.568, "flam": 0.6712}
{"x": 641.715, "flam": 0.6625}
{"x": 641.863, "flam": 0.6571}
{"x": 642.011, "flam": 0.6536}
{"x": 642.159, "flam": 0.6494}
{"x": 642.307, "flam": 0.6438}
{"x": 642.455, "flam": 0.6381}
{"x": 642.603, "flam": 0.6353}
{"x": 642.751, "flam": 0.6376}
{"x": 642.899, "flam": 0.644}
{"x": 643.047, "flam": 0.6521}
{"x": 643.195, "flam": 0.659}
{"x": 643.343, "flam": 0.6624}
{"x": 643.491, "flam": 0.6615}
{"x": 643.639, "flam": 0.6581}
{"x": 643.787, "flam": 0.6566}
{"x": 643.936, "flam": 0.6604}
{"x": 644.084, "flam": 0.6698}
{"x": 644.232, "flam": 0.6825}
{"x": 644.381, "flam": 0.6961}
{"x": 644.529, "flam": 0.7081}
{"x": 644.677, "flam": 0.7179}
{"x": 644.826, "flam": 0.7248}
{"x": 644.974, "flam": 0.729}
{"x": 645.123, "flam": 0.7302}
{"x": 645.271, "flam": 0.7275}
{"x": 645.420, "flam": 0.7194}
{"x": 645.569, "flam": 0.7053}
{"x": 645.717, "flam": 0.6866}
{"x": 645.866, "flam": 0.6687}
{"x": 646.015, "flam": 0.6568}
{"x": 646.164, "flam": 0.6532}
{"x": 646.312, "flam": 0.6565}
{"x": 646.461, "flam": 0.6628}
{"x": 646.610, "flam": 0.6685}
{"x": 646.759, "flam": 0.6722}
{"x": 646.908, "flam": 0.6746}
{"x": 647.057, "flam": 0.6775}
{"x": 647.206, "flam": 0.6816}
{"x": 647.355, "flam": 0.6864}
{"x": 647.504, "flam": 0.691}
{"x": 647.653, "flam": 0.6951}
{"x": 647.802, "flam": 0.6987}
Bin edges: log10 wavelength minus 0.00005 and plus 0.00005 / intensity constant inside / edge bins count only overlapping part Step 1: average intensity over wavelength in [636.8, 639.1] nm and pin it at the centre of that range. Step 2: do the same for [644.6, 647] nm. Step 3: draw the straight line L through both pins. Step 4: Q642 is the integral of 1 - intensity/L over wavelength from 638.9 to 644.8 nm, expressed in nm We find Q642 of 0.23 nm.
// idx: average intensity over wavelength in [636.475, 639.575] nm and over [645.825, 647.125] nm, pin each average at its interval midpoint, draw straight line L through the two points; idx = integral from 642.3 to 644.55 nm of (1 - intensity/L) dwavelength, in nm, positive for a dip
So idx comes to 0.05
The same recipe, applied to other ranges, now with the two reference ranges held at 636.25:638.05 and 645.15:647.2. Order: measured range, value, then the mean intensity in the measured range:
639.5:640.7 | 0.028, 0.666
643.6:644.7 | 0.001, 0.68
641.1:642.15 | 0.019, 0.669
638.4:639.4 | 0.001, 0.681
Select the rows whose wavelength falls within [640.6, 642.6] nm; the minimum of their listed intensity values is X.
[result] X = 0.6381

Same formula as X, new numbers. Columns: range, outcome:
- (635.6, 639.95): 0.6542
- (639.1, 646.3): 0.6353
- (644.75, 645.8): 0.6866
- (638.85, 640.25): 0.6587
